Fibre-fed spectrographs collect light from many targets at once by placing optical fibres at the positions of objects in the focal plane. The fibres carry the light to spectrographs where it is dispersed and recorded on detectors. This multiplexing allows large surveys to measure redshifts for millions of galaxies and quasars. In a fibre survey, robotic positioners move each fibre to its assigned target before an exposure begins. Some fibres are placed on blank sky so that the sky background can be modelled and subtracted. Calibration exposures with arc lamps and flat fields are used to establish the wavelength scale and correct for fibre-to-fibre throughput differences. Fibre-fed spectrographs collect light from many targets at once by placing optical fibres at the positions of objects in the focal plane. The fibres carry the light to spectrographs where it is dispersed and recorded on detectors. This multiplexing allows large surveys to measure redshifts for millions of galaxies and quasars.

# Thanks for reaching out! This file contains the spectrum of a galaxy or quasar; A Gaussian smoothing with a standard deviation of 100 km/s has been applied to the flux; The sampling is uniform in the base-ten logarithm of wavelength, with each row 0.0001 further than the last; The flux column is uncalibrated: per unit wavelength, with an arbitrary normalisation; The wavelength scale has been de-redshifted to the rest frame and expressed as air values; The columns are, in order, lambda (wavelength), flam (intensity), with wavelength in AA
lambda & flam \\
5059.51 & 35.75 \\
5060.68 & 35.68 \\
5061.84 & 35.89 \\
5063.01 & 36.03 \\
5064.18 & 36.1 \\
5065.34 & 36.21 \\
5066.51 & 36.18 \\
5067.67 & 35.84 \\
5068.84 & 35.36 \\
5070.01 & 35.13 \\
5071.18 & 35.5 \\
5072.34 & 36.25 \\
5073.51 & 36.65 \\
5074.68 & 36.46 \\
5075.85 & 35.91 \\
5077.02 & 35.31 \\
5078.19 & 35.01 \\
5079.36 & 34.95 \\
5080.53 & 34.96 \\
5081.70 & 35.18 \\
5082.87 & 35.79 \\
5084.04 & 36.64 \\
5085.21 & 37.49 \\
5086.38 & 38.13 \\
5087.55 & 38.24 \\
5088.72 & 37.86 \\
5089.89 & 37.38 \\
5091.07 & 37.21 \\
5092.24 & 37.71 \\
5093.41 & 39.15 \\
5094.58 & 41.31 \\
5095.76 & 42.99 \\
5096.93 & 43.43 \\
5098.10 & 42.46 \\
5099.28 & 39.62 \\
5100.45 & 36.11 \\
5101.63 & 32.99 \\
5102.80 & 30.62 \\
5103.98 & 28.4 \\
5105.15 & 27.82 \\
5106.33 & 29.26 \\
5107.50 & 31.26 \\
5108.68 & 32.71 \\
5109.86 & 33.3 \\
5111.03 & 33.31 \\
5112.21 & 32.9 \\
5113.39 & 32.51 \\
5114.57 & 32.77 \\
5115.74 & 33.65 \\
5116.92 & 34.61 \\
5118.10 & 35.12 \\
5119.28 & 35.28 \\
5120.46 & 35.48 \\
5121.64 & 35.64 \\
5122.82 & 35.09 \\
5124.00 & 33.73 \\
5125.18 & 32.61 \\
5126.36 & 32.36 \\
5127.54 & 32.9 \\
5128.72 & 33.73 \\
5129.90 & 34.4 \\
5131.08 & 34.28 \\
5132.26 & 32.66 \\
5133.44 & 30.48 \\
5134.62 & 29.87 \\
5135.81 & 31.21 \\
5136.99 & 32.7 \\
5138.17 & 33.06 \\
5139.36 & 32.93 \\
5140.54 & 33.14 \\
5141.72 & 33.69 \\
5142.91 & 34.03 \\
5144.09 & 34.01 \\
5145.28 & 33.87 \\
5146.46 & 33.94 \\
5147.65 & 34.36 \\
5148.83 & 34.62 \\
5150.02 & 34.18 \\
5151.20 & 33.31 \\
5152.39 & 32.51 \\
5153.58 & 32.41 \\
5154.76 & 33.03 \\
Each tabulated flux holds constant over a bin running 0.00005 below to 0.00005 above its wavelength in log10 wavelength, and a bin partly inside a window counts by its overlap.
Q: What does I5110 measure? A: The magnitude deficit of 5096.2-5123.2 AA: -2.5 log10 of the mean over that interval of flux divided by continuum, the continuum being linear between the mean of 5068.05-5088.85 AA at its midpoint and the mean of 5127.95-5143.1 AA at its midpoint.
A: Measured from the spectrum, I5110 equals 0.00 mag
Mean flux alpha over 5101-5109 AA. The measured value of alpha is 30.4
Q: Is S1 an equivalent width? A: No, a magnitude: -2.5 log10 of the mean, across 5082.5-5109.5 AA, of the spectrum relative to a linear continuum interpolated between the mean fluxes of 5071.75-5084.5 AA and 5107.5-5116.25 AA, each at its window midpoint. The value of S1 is -0.06 mag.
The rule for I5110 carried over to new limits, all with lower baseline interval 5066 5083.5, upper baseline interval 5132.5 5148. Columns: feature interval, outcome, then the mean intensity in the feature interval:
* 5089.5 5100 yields -0.16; 40.1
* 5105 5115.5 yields 0.07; 32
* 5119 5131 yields -0.02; 34.1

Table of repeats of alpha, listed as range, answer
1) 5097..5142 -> 33.4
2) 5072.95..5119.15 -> 35.6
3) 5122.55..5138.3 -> 32.8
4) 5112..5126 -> 34.1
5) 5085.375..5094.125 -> 38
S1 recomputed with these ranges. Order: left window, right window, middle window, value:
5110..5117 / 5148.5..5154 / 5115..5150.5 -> -0.01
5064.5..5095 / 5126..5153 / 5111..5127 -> 0.01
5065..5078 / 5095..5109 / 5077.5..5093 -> -0.04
